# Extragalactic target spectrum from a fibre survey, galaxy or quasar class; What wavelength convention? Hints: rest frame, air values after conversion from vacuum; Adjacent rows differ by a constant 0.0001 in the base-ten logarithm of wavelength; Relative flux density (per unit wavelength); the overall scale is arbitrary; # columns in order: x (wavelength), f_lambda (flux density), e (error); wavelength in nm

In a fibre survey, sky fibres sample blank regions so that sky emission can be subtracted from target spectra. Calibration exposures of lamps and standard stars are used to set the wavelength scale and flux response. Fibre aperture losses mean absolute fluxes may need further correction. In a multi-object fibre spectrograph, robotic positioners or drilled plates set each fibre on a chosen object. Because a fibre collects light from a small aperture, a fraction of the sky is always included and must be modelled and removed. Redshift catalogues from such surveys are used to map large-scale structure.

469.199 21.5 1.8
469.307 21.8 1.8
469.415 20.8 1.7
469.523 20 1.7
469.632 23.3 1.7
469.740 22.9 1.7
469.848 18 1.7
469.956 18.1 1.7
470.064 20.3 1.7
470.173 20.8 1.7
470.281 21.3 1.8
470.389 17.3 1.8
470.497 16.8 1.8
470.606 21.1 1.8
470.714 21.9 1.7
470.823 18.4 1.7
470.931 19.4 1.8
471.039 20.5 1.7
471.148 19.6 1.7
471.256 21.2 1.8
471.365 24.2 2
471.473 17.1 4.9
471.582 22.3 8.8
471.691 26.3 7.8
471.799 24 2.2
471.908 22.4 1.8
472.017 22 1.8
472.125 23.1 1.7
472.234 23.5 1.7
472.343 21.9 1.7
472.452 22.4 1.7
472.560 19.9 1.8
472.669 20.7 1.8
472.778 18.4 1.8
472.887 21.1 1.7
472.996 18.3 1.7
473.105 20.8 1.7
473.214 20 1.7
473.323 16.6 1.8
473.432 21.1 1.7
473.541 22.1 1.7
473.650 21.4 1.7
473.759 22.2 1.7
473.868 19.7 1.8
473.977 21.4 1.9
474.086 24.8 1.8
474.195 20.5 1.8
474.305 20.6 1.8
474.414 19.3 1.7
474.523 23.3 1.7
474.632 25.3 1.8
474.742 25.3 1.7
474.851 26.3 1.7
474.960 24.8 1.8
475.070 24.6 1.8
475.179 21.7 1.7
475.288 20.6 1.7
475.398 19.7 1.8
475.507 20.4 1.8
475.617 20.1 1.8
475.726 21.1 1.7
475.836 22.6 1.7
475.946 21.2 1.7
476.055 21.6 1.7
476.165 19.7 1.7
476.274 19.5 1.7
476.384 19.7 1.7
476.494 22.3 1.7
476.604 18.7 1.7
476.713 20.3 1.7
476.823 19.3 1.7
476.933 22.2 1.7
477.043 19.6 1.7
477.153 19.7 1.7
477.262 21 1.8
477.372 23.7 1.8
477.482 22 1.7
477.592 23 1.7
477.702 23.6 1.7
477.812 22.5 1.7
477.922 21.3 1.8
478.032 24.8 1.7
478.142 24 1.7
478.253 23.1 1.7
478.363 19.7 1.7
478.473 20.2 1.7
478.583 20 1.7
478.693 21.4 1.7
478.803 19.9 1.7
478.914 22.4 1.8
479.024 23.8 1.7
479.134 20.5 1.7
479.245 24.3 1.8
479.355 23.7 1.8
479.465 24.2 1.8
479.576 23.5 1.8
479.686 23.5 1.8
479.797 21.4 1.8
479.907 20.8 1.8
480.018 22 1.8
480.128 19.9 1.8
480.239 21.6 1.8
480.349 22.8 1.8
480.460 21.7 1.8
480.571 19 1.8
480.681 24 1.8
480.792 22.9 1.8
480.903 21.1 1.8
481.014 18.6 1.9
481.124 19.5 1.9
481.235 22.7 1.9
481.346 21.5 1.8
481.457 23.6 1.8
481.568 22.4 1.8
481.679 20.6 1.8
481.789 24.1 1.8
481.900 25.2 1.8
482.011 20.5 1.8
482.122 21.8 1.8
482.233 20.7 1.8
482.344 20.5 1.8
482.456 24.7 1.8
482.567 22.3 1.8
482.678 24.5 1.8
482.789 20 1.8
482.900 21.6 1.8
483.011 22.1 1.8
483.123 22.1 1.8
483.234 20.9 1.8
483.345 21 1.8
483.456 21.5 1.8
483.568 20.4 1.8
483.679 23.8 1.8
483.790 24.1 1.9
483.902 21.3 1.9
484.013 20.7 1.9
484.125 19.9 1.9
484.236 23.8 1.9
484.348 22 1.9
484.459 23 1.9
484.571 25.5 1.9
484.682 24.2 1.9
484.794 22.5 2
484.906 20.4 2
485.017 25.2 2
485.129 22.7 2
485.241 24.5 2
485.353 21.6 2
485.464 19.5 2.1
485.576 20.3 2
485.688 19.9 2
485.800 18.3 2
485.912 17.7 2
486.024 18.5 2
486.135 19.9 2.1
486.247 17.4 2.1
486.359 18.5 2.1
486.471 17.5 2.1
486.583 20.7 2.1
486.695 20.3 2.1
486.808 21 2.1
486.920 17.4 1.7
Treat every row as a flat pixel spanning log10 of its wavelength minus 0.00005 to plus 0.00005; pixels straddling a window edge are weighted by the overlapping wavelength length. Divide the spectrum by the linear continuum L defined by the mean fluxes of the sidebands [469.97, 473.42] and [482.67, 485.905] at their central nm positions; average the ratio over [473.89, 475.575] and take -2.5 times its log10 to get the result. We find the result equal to -0.07 mag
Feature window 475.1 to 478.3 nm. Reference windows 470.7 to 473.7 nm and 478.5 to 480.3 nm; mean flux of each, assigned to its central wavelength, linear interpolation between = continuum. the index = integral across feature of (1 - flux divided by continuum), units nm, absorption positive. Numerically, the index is 0.05 nm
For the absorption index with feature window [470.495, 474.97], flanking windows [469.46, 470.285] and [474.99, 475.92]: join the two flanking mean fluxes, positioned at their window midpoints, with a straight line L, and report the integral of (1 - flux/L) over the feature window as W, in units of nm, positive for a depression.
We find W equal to -0.11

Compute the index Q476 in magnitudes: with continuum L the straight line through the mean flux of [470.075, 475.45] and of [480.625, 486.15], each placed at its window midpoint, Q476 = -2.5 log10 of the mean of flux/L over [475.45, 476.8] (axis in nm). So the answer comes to 0.05 mag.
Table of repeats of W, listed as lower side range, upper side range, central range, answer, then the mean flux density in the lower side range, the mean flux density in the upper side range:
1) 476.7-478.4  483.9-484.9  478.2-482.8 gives 0.05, 21.9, 22.5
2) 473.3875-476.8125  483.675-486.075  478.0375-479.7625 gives -0.05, 21.6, 21.7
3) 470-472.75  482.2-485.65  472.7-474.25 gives 0.05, 21.1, 22.2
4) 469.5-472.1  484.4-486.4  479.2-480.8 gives -0.10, 20.8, 21.1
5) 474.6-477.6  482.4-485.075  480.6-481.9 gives 0.01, 21.6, 22.4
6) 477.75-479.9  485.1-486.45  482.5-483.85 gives -0.09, 22.3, 19.8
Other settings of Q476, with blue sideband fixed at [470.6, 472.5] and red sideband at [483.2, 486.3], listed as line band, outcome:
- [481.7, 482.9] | -0.04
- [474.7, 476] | -0.03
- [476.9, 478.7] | -0.01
